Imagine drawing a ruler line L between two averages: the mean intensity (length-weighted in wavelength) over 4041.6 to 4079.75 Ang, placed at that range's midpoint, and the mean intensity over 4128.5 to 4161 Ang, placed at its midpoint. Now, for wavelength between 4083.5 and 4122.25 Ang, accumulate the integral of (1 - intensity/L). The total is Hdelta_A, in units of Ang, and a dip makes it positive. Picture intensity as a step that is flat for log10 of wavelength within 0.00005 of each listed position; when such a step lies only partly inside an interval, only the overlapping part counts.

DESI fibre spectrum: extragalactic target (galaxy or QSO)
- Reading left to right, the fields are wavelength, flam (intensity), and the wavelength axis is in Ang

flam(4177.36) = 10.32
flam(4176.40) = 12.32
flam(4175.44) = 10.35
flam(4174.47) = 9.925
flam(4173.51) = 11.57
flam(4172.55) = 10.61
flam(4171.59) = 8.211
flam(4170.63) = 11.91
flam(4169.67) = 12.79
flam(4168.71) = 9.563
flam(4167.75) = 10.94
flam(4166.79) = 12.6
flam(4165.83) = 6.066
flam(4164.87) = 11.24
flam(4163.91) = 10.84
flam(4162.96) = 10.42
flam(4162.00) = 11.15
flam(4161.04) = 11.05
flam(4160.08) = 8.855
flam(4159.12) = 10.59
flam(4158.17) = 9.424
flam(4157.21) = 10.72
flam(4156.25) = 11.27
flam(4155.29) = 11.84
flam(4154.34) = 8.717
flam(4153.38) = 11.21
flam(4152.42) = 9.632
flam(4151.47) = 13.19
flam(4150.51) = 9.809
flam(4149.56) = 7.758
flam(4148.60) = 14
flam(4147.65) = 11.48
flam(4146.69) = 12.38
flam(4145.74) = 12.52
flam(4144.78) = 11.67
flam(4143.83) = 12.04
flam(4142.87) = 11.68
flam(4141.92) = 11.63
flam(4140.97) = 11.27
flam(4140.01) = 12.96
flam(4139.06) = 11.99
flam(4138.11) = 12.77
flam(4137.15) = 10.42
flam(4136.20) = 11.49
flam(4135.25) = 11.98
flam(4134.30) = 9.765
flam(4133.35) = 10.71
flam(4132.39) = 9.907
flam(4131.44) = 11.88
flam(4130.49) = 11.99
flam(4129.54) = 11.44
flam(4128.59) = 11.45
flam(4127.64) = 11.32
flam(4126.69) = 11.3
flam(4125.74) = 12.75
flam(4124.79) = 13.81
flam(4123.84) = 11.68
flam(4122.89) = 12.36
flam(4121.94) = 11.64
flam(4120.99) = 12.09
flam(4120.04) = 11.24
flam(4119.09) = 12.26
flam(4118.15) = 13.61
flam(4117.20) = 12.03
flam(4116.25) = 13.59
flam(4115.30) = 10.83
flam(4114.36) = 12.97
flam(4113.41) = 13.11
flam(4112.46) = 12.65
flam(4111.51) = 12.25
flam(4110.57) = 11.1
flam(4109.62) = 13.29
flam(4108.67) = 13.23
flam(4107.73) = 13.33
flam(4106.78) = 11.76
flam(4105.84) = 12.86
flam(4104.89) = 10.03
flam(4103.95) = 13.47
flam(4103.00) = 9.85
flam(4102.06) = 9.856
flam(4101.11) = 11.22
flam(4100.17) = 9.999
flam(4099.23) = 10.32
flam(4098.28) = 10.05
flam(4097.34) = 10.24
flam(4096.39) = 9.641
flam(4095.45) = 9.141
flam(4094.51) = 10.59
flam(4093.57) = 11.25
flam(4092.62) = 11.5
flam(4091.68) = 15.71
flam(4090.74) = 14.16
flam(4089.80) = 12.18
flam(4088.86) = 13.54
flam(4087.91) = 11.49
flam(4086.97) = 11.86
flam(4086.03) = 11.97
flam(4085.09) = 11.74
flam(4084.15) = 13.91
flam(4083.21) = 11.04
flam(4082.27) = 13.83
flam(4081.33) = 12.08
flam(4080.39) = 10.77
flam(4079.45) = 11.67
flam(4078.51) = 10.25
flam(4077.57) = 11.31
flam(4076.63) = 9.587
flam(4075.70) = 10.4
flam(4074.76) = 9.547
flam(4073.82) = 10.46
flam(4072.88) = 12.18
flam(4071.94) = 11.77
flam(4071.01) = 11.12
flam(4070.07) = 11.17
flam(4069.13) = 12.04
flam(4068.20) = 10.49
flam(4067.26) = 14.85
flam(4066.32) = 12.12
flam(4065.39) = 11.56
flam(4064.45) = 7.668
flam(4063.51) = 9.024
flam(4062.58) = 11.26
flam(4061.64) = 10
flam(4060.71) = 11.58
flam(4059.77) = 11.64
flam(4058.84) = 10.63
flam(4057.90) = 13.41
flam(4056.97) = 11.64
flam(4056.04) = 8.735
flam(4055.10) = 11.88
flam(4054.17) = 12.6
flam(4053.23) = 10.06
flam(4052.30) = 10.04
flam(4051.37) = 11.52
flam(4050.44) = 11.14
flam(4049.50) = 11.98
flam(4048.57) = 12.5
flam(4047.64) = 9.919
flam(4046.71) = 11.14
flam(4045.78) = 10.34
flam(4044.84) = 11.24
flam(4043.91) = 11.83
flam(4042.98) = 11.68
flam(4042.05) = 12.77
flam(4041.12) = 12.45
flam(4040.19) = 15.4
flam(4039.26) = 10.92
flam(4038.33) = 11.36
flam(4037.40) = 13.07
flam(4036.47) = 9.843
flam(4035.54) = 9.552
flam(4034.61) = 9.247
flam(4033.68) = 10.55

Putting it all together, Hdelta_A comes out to -2.53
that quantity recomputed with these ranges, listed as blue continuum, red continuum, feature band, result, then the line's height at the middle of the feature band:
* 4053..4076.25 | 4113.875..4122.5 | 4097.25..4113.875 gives 0.5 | 12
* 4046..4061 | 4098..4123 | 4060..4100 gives 0.7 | 11.6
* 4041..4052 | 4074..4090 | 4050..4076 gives 1.0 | 11.5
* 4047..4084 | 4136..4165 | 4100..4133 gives -2.3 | 11.2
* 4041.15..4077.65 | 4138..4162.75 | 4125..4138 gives -0.2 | 11.2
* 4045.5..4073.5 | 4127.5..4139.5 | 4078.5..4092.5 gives -1.5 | 11.2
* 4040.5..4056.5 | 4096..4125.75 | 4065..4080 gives 0.3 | 11.5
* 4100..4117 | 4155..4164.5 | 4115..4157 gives -1.4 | 11.2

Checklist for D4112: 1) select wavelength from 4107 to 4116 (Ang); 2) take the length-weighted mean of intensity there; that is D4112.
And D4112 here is 12.5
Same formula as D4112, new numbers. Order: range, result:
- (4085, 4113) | 11.7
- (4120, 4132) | 11.9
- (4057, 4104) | 11.3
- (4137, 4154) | 11.6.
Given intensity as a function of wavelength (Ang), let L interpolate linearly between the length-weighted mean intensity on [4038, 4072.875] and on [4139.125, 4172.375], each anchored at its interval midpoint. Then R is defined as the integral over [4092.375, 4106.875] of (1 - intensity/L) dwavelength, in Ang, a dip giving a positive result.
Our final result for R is 0.6 Ang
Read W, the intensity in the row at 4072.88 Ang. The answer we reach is 12.18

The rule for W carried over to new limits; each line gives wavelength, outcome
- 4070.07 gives 11.17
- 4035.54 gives 9.552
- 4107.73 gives 13.33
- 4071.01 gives 11.12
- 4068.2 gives 10.49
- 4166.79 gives 12.6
